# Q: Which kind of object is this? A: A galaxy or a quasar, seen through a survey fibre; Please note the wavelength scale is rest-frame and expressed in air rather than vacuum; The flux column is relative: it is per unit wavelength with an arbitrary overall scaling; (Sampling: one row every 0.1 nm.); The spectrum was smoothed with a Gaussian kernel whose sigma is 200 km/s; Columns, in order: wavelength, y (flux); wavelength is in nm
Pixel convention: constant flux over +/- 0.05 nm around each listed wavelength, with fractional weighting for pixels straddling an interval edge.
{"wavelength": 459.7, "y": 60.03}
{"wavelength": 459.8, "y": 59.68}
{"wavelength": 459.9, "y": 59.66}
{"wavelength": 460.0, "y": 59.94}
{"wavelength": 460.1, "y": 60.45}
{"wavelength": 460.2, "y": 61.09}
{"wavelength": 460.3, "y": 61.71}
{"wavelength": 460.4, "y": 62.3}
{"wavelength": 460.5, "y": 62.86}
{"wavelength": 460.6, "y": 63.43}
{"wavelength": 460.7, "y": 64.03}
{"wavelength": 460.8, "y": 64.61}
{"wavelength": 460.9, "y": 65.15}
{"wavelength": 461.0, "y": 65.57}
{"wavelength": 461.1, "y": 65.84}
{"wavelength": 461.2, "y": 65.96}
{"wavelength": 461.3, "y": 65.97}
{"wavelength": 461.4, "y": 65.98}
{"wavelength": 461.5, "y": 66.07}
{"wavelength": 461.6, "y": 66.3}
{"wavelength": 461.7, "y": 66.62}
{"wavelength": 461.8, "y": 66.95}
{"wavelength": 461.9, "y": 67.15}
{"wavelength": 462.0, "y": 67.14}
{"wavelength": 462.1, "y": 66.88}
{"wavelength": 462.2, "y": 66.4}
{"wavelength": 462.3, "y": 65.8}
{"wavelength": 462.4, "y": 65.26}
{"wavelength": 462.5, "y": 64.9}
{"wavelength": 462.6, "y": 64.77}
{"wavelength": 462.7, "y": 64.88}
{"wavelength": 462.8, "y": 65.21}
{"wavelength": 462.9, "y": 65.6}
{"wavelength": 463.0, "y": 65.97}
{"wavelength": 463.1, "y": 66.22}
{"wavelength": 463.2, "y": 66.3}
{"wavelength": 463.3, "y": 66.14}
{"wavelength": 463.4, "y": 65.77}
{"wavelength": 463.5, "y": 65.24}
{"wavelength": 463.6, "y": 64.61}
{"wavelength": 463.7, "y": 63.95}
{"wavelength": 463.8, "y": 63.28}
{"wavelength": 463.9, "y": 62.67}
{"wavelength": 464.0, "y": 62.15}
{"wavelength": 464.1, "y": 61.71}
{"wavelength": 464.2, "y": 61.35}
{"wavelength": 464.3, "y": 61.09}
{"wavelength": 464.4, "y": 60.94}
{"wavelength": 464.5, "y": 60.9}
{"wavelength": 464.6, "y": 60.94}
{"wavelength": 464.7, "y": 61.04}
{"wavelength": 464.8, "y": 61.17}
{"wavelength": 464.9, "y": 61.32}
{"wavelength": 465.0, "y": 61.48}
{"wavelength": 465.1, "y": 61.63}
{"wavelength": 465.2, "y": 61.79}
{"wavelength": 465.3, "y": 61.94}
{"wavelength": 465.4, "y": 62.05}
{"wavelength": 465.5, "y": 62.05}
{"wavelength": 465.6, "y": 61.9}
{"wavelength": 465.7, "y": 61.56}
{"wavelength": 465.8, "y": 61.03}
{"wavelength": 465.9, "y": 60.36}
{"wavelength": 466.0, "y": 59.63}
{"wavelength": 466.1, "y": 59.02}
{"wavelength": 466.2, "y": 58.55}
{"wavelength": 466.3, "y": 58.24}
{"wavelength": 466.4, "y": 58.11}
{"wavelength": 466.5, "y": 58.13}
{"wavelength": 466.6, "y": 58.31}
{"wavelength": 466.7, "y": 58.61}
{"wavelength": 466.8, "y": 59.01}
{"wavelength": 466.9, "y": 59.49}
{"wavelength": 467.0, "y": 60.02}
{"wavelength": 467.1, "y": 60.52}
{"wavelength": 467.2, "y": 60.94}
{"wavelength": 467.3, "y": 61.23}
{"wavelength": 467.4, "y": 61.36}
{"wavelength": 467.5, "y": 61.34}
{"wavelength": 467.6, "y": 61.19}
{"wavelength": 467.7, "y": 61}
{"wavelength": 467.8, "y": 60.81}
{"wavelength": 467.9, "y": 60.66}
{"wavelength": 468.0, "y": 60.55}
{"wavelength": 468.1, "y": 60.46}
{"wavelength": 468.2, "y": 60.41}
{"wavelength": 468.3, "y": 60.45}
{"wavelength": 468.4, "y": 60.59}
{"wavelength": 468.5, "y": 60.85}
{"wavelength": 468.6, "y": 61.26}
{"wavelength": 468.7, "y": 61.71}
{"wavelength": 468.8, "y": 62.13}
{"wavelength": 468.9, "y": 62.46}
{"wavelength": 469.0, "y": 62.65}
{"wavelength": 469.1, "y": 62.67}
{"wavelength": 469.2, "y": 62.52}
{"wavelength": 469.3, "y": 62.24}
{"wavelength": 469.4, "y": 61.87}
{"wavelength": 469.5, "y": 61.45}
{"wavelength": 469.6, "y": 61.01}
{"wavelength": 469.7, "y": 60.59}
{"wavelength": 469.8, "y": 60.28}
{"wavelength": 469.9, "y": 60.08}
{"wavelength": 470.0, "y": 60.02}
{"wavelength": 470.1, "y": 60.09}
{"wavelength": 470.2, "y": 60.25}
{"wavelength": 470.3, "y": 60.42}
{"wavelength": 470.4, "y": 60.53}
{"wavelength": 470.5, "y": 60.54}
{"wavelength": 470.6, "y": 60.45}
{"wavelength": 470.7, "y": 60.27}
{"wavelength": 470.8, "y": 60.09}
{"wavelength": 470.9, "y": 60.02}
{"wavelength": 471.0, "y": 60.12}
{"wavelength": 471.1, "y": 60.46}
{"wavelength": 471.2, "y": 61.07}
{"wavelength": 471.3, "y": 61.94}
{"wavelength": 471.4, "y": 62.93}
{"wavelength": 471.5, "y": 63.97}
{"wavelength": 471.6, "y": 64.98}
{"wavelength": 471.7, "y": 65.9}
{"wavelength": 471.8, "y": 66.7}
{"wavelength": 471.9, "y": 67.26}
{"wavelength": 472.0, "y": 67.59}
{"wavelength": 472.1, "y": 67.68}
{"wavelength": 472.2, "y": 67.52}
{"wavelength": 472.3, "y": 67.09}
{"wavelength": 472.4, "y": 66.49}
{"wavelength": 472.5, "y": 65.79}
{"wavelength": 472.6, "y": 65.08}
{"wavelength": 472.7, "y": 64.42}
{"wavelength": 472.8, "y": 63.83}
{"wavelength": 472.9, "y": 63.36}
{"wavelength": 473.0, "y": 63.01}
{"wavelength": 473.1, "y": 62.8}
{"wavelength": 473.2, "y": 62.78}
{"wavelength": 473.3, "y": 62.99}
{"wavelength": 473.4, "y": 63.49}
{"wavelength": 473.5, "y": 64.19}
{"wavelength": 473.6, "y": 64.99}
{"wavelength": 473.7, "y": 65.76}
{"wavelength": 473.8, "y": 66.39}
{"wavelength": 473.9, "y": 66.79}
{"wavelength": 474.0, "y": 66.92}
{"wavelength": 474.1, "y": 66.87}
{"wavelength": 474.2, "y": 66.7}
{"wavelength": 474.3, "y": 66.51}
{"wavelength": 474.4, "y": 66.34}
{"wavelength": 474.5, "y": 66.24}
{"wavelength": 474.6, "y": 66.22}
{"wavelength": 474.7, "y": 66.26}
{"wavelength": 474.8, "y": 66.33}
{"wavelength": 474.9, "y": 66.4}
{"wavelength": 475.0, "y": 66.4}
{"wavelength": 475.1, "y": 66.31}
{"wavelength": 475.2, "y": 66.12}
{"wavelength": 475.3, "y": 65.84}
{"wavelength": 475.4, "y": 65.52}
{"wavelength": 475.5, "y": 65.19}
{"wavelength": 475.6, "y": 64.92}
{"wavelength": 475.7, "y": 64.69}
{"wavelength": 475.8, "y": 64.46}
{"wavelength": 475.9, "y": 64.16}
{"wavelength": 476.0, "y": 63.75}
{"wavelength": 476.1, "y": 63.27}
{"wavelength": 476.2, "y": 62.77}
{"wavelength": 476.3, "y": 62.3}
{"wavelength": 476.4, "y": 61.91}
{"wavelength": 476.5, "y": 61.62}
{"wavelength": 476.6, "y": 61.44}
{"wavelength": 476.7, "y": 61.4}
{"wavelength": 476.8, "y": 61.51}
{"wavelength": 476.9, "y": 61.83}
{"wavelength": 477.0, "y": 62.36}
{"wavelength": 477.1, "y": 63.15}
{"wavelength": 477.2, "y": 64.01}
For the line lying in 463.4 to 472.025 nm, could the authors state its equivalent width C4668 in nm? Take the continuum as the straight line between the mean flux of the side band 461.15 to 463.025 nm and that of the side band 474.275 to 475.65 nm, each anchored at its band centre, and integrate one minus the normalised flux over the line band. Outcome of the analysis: 0.61 nm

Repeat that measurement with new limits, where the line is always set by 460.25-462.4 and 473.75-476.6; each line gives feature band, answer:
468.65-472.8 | 0.160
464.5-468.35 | 0.284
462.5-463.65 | -0.003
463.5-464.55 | 0.047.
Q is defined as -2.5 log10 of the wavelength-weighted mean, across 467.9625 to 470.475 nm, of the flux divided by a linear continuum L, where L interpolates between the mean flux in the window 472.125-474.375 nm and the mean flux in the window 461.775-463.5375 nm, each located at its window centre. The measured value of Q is 0.08 mag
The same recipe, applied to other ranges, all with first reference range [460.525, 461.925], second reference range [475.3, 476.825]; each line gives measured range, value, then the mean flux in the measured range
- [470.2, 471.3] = 0.06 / 60.5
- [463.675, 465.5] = 0.06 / 61.7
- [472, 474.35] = -0.03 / 65.3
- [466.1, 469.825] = 0.07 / 60.6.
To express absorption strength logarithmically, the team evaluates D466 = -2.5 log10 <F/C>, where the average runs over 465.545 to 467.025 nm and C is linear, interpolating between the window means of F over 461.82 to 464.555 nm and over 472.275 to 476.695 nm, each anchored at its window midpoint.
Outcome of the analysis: 0.090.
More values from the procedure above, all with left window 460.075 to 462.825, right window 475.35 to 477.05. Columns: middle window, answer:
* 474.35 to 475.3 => -0.05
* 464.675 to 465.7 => 0.05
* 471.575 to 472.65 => -0.05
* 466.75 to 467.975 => 0.06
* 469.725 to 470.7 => 0.06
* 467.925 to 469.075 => 0.05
